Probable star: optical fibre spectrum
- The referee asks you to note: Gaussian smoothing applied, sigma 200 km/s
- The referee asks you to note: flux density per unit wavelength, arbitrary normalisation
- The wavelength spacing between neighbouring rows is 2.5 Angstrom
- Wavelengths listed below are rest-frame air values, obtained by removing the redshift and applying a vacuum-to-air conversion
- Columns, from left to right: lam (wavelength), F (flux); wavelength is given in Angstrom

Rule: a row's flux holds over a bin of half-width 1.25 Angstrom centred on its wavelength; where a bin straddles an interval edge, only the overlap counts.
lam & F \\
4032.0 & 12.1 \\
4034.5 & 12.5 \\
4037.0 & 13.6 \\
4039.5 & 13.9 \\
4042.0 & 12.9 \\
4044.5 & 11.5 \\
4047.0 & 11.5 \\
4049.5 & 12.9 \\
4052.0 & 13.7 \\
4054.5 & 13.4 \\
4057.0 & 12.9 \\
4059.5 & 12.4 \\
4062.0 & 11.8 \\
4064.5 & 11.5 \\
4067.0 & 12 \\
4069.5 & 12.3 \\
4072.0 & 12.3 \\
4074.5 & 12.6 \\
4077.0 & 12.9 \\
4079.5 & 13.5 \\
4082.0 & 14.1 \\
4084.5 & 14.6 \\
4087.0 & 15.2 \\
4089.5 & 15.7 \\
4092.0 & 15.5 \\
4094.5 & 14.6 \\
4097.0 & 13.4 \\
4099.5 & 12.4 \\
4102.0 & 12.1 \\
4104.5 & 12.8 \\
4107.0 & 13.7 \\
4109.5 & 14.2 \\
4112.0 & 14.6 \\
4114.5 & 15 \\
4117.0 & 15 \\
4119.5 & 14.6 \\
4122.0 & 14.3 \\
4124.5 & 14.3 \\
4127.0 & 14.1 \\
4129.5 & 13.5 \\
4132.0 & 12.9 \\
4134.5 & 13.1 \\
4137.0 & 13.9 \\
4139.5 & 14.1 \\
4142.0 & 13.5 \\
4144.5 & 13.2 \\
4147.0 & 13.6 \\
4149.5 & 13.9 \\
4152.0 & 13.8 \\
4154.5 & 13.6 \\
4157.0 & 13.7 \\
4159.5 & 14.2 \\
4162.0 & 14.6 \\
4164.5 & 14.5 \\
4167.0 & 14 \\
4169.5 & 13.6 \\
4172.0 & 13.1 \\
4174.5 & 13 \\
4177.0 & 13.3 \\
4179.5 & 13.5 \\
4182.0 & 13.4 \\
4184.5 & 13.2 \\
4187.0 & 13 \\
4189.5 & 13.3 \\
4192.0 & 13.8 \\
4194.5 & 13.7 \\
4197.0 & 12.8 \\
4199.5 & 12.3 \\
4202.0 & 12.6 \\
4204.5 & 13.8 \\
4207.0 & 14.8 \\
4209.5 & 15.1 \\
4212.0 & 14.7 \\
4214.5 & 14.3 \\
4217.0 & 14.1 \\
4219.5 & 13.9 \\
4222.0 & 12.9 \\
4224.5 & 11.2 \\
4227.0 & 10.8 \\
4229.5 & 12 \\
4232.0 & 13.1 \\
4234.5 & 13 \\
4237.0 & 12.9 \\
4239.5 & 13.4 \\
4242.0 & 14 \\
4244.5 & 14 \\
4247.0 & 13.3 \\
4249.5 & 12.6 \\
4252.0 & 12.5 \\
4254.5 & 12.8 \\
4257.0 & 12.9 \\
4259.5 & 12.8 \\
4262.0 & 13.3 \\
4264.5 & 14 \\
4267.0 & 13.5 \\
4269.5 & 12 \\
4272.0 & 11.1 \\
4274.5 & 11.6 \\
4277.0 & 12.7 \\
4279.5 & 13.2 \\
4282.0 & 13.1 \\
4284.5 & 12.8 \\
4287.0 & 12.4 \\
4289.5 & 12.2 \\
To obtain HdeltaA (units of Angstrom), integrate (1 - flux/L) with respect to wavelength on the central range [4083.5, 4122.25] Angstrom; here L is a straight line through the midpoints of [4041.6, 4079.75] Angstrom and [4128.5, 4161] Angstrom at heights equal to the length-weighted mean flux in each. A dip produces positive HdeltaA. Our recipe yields -3.5 Angstrom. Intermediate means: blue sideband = 12.5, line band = 14.2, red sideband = 13.6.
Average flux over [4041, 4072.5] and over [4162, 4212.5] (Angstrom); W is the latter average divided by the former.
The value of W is 1.1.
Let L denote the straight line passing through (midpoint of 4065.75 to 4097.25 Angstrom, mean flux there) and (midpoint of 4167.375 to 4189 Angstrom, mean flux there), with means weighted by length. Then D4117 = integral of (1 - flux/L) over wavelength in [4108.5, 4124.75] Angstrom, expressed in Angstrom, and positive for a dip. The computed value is -1.2 Angstrom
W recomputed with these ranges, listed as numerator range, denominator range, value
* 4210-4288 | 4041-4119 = 0.97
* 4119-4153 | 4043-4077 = 1.11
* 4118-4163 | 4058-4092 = 1.05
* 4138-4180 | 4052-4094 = 1.03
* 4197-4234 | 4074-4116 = 0.95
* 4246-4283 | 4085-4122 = 0.90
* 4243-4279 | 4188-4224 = 0.94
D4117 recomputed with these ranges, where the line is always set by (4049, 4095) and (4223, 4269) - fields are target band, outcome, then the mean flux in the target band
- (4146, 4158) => -0.54 Angstrom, 13.7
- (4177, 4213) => -1.49 Angstrom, 13.6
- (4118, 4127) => -0.79 Angstrom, 14.4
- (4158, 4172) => -1.04 Angstrom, 14.1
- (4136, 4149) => -0.50 Angstrom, 13.7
